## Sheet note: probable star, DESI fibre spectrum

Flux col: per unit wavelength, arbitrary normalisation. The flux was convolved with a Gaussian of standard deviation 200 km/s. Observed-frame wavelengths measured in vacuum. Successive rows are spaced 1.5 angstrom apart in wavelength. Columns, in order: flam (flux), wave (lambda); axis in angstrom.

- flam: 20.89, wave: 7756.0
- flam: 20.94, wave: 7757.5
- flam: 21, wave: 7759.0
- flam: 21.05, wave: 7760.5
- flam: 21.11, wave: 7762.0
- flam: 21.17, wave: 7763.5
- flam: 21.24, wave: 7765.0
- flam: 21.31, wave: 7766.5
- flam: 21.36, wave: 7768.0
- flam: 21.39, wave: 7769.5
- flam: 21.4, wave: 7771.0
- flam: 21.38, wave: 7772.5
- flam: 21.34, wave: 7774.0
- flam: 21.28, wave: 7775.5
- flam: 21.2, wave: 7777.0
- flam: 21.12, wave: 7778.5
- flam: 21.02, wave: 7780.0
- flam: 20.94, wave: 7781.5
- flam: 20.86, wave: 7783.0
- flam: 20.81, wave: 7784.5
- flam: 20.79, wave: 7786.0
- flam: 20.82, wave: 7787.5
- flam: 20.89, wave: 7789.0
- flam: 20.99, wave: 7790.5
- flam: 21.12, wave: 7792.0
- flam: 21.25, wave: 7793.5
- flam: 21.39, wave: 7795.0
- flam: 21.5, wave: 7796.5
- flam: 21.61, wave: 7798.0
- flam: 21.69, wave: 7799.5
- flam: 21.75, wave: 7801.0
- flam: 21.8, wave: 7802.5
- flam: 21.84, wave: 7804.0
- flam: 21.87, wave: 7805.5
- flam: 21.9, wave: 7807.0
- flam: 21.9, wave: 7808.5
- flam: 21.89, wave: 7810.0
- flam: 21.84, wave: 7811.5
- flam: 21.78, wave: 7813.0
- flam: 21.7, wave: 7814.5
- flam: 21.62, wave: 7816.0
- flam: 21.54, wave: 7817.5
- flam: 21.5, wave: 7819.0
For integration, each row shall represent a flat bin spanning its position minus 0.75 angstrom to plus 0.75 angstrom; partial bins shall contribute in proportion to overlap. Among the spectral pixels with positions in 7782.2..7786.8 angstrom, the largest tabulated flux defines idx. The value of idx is 20.86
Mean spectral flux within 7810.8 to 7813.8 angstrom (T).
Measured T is 21.8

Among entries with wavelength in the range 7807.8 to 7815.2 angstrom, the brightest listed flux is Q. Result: 21.9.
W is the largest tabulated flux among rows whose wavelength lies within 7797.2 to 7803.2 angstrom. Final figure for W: 21.8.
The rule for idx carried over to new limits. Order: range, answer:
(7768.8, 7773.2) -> 21.4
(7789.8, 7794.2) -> 21.25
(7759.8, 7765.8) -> 21.24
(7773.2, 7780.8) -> 21.34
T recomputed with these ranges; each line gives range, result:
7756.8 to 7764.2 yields 21.1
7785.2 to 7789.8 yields 20.8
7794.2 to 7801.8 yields 21.6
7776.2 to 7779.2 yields 21.2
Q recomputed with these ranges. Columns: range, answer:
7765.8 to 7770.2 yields 21.39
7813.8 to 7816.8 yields 21.7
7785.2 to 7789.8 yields 20.89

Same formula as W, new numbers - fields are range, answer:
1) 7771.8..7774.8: 21.38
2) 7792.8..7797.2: 21.5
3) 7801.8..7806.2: 21.87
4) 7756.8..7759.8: 21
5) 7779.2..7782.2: 21.02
